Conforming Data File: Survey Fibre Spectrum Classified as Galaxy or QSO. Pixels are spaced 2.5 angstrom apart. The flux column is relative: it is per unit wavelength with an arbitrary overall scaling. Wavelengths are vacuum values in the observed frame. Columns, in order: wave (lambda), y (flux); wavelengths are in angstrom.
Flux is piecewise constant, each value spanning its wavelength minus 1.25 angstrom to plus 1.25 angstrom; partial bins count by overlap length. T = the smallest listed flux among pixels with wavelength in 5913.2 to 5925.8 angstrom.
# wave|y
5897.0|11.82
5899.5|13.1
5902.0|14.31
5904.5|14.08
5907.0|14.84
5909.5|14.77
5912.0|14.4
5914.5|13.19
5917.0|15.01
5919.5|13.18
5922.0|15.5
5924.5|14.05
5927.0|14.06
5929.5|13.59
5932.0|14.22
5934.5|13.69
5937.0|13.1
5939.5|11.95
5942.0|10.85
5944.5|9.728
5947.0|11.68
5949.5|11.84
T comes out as 13.18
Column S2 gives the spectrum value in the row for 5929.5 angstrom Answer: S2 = 13.59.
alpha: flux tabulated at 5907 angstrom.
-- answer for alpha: 14.84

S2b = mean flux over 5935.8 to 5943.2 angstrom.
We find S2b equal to 12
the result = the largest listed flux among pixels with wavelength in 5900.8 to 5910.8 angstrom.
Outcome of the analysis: 14.84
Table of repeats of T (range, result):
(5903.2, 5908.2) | 14.08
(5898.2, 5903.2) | 13.1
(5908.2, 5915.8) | 13.19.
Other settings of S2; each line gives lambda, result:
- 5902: 14.31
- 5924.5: 14.05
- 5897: 11.82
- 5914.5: 13.19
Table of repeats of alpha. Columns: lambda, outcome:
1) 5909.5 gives 14.77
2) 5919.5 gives 13.18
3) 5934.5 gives 13.69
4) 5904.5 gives 14.08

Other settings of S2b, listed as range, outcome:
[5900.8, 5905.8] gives 14.2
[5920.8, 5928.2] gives 14.5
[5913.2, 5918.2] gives 14.1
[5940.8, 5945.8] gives 10.3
